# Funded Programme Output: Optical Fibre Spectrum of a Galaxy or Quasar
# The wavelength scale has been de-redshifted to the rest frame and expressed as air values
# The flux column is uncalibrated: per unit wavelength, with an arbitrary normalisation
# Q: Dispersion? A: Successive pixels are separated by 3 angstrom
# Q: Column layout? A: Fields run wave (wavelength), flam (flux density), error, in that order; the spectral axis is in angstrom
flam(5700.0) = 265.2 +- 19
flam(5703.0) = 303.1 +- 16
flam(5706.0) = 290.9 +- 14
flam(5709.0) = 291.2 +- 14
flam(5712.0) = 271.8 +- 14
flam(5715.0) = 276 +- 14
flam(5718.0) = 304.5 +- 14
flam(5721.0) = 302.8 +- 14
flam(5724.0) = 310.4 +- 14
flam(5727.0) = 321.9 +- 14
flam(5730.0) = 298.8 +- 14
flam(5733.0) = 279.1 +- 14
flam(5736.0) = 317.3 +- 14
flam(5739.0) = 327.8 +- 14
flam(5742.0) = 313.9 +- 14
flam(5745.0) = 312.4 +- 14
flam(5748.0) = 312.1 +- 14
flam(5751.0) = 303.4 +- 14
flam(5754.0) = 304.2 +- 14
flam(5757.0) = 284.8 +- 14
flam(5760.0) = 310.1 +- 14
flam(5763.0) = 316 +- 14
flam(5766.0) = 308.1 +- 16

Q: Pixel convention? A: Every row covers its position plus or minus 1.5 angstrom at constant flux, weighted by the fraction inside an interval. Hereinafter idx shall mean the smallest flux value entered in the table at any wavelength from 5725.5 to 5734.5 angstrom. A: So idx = 279.1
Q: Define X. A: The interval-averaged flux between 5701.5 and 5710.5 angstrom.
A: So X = 295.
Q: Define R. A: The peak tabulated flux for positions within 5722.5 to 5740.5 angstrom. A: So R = 327.8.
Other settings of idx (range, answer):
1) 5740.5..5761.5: 284.8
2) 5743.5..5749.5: 312.1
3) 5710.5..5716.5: 271.8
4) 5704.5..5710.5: 290.9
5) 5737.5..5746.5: 312.4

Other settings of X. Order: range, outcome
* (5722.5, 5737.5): 306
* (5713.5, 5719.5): 290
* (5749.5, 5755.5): 304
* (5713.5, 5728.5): 303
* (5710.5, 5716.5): 274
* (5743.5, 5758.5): 303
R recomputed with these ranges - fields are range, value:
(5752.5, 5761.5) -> 310.1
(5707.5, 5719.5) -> 304.5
